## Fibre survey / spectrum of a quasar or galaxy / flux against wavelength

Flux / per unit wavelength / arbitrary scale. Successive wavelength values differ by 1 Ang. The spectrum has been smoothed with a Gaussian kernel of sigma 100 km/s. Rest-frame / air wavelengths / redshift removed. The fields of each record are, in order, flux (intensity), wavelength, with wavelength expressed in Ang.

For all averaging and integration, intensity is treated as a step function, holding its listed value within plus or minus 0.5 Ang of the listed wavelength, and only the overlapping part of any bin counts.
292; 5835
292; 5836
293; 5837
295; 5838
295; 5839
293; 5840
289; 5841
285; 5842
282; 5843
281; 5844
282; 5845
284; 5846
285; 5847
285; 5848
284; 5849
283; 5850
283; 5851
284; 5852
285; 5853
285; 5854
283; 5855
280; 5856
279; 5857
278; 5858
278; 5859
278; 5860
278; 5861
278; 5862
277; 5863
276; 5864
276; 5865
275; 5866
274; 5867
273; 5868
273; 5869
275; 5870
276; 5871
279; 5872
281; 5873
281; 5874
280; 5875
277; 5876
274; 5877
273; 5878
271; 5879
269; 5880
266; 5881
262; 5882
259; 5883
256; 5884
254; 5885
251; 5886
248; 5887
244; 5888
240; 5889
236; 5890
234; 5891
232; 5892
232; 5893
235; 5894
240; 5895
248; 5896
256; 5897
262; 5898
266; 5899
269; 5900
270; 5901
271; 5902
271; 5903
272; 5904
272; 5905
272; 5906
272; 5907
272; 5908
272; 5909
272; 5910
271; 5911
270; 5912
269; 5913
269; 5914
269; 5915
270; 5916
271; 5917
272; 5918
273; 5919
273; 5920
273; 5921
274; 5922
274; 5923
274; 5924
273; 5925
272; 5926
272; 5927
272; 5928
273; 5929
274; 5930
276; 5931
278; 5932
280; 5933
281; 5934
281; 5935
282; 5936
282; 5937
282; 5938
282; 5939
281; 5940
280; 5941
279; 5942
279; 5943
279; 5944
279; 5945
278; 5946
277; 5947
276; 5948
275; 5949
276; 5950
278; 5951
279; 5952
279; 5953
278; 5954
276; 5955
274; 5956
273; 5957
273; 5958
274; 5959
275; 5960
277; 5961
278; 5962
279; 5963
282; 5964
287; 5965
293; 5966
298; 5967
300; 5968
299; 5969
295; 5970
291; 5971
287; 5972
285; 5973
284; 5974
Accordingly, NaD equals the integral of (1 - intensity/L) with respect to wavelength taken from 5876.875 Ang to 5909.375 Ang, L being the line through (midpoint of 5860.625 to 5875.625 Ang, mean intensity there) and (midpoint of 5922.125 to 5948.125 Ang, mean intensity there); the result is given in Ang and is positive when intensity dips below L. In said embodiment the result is 2.24 Ang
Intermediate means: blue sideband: 277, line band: 258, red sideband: 278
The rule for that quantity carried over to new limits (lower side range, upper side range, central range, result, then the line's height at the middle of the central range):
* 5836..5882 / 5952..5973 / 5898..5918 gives 0.8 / 282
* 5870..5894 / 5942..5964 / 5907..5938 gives -0.5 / 269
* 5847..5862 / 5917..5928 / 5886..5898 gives 1.5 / 277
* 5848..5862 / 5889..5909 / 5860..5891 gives 0.3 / 270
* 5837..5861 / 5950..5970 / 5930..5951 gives 0.2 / 282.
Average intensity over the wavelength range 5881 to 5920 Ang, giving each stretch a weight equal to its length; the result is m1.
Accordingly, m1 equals 260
